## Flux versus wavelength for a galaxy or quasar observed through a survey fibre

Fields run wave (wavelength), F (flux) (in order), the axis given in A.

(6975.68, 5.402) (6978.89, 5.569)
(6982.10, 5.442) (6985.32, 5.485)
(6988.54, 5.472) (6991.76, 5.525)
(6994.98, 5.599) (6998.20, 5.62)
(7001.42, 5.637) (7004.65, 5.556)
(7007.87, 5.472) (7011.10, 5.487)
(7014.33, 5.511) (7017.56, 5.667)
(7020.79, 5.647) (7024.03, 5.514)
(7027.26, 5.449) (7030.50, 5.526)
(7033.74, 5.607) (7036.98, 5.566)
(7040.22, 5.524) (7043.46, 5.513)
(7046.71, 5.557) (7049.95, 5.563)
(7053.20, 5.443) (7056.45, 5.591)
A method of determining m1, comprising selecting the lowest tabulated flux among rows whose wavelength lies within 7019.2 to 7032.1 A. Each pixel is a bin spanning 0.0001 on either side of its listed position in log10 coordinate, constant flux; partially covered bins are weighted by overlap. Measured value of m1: 5.449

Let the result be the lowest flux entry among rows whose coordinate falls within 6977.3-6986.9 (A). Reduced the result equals 5.442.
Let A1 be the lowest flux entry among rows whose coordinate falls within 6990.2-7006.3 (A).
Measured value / 5.525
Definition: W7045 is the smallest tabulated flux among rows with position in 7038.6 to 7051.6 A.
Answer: 5.513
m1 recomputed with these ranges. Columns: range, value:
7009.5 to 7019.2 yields 5.487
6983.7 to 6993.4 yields 5.472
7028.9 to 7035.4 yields 5.526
